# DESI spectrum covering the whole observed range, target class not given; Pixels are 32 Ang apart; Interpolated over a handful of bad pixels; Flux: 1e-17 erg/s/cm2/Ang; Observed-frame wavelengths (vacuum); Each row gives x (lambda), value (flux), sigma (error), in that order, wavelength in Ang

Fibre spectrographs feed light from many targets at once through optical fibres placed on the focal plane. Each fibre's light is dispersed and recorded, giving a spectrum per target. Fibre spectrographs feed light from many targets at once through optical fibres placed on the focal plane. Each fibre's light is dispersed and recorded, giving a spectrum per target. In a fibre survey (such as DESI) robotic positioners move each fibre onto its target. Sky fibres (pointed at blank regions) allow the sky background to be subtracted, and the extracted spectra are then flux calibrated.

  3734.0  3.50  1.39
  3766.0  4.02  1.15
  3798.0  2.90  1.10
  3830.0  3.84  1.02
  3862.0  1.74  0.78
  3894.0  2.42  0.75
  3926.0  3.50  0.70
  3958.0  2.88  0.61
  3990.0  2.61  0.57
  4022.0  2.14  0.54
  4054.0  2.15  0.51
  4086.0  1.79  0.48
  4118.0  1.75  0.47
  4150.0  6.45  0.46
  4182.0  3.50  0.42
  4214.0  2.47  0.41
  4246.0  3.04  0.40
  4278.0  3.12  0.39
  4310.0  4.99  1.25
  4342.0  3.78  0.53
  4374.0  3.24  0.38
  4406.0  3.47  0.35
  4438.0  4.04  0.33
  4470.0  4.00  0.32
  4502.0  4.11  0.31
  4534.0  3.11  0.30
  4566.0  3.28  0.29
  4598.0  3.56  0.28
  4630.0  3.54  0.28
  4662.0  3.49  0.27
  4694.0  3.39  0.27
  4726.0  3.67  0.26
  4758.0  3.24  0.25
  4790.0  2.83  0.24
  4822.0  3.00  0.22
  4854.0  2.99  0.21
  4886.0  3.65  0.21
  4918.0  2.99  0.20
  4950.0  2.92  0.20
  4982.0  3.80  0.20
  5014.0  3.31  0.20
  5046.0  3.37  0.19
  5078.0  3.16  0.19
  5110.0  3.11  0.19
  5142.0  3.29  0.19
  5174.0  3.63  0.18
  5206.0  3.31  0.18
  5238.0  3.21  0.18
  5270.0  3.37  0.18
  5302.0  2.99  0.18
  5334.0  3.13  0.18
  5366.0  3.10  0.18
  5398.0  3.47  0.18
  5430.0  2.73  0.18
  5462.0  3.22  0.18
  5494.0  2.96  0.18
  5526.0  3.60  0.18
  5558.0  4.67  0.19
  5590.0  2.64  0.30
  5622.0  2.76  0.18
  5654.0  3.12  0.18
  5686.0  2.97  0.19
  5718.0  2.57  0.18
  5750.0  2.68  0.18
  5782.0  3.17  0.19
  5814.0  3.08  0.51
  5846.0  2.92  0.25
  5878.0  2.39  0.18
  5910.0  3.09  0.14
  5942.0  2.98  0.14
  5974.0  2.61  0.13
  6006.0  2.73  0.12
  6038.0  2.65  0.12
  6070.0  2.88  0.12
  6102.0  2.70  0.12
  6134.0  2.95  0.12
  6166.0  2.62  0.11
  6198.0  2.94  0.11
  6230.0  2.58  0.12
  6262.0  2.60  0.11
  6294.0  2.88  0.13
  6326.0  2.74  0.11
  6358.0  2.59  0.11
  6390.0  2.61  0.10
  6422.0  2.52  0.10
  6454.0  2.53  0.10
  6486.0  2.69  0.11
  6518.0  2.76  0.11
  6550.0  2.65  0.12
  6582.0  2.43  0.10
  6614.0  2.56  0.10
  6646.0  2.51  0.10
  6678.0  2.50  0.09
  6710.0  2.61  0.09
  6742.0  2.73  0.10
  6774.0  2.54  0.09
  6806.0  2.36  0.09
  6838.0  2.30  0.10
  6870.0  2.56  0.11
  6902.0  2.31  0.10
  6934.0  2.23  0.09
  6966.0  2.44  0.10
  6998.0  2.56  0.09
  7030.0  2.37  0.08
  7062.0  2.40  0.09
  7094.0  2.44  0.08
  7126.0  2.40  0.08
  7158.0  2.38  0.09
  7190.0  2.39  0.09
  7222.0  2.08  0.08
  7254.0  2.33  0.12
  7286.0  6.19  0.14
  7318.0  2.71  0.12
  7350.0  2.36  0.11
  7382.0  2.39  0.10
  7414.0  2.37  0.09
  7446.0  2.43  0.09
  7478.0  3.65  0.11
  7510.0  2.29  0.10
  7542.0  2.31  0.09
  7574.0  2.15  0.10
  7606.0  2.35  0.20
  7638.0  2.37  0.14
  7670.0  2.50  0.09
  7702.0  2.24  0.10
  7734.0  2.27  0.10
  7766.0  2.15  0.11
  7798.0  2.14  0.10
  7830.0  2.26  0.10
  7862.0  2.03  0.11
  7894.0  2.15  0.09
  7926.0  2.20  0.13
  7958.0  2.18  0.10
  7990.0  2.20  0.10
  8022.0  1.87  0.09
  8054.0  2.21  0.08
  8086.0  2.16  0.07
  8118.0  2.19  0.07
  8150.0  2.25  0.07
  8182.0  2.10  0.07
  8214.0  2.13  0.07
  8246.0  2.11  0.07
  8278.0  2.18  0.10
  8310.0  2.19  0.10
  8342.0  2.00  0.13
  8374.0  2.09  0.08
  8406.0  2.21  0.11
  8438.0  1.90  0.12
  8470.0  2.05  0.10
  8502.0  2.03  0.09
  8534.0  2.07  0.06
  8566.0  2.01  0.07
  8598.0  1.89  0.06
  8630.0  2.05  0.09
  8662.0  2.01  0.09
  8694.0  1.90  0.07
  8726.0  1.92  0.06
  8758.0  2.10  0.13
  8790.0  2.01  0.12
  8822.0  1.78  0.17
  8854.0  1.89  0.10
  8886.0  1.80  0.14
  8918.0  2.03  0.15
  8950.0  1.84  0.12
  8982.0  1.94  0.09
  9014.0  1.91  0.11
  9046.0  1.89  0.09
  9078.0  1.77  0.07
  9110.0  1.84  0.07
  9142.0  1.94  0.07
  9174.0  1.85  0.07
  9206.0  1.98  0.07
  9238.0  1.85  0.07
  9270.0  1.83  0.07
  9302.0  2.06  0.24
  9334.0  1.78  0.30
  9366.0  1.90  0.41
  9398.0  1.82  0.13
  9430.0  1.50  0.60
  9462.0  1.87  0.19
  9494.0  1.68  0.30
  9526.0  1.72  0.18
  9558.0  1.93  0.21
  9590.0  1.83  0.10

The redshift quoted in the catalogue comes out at 0.11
